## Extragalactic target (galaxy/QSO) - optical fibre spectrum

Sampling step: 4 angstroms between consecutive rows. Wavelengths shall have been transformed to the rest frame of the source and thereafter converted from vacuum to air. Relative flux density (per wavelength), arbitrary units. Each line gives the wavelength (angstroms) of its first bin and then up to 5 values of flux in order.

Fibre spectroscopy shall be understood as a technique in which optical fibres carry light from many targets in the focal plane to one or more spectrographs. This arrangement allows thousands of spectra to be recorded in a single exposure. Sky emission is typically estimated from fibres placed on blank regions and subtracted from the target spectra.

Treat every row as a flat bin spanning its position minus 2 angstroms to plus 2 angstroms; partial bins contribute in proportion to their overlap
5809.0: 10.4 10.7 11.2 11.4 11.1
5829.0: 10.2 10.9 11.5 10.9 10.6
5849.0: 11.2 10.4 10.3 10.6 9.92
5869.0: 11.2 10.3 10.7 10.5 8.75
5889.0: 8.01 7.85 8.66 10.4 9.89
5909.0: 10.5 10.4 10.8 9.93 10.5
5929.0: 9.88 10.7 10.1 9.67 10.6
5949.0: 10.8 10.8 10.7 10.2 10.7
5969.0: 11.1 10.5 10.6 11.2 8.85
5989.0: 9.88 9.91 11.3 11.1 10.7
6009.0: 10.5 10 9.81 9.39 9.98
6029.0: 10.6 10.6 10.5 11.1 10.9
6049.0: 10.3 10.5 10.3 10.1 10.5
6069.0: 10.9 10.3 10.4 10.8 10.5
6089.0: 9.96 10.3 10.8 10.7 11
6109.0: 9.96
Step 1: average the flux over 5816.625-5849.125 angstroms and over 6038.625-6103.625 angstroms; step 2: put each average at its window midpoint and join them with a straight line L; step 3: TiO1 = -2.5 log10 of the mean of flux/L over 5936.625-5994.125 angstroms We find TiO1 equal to 0.03 mag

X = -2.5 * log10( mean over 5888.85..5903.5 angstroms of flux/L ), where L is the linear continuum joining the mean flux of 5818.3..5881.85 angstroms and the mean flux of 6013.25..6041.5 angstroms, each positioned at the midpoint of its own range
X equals 0.195 mag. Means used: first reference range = 10.7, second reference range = 10.2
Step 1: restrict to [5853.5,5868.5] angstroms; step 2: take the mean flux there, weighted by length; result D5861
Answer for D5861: 10.4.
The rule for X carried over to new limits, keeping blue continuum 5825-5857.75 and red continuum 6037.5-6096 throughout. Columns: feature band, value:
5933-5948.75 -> 0.04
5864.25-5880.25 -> 0.02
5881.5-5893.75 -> 0.25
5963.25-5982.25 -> -0.02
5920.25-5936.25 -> 0.04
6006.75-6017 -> 0.04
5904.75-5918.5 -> 0.03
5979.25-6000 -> 0.04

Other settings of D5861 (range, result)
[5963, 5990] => 10.4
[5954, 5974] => 10.7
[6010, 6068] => 10.3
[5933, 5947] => 10.2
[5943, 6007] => 10.6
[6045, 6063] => 10.4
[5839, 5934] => 10.1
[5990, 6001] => 10.6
